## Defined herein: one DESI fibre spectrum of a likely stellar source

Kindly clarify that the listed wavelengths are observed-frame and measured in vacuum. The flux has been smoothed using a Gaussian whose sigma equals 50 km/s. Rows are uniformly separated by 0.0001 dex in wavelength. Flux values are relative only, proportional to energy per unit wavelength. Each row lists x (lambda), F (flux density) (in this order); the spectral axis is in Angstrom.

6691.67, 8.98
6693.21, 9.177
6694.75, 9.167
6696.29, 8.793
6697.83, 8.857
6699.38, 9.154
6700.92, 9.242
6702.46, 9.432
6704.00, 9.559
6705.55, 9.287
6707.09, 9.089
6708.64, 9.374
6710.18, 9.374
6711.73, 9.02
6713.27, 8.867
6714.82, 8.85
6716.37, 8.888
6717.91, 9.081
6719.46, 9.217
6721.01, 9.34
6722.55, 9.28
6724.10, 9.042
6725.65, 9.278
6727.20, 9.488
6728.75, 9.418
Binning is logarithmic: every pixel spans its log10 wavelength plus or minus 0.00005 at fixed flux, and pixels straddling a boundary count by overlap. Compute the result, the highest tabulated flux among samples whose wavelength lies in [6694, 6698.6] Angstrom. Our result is 9.167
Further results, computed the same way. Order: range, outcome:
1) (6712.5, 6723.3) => 9.34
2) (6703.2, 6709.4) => 9.559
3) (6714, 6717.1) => 8.888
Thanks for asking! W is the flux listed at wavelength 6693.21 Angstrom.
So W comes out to 9.177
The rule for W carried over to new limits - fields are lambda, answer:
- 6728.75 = 9.418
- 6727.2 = 9.488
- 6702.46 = 9.432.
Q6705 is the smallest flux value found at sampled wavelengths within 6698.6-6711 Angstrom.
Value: 9.089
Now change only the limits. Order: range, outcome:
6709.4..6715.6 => 8.85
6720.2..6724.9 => 9.042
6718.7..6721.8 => 9.217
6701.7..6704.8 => 9.432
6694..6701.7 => 8.793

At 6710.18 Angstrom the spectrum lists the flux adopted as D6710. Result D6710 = 9.374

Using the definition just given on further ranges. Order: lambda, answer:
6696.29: 8.793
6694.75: 9.167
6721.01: 9.34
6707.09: 9.089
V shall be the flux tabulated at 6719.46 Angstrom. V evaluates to 9.217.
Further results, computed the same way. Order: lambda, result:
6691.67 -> 8.98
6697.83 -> 8.857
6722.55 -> 9.28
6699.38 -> 9.154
